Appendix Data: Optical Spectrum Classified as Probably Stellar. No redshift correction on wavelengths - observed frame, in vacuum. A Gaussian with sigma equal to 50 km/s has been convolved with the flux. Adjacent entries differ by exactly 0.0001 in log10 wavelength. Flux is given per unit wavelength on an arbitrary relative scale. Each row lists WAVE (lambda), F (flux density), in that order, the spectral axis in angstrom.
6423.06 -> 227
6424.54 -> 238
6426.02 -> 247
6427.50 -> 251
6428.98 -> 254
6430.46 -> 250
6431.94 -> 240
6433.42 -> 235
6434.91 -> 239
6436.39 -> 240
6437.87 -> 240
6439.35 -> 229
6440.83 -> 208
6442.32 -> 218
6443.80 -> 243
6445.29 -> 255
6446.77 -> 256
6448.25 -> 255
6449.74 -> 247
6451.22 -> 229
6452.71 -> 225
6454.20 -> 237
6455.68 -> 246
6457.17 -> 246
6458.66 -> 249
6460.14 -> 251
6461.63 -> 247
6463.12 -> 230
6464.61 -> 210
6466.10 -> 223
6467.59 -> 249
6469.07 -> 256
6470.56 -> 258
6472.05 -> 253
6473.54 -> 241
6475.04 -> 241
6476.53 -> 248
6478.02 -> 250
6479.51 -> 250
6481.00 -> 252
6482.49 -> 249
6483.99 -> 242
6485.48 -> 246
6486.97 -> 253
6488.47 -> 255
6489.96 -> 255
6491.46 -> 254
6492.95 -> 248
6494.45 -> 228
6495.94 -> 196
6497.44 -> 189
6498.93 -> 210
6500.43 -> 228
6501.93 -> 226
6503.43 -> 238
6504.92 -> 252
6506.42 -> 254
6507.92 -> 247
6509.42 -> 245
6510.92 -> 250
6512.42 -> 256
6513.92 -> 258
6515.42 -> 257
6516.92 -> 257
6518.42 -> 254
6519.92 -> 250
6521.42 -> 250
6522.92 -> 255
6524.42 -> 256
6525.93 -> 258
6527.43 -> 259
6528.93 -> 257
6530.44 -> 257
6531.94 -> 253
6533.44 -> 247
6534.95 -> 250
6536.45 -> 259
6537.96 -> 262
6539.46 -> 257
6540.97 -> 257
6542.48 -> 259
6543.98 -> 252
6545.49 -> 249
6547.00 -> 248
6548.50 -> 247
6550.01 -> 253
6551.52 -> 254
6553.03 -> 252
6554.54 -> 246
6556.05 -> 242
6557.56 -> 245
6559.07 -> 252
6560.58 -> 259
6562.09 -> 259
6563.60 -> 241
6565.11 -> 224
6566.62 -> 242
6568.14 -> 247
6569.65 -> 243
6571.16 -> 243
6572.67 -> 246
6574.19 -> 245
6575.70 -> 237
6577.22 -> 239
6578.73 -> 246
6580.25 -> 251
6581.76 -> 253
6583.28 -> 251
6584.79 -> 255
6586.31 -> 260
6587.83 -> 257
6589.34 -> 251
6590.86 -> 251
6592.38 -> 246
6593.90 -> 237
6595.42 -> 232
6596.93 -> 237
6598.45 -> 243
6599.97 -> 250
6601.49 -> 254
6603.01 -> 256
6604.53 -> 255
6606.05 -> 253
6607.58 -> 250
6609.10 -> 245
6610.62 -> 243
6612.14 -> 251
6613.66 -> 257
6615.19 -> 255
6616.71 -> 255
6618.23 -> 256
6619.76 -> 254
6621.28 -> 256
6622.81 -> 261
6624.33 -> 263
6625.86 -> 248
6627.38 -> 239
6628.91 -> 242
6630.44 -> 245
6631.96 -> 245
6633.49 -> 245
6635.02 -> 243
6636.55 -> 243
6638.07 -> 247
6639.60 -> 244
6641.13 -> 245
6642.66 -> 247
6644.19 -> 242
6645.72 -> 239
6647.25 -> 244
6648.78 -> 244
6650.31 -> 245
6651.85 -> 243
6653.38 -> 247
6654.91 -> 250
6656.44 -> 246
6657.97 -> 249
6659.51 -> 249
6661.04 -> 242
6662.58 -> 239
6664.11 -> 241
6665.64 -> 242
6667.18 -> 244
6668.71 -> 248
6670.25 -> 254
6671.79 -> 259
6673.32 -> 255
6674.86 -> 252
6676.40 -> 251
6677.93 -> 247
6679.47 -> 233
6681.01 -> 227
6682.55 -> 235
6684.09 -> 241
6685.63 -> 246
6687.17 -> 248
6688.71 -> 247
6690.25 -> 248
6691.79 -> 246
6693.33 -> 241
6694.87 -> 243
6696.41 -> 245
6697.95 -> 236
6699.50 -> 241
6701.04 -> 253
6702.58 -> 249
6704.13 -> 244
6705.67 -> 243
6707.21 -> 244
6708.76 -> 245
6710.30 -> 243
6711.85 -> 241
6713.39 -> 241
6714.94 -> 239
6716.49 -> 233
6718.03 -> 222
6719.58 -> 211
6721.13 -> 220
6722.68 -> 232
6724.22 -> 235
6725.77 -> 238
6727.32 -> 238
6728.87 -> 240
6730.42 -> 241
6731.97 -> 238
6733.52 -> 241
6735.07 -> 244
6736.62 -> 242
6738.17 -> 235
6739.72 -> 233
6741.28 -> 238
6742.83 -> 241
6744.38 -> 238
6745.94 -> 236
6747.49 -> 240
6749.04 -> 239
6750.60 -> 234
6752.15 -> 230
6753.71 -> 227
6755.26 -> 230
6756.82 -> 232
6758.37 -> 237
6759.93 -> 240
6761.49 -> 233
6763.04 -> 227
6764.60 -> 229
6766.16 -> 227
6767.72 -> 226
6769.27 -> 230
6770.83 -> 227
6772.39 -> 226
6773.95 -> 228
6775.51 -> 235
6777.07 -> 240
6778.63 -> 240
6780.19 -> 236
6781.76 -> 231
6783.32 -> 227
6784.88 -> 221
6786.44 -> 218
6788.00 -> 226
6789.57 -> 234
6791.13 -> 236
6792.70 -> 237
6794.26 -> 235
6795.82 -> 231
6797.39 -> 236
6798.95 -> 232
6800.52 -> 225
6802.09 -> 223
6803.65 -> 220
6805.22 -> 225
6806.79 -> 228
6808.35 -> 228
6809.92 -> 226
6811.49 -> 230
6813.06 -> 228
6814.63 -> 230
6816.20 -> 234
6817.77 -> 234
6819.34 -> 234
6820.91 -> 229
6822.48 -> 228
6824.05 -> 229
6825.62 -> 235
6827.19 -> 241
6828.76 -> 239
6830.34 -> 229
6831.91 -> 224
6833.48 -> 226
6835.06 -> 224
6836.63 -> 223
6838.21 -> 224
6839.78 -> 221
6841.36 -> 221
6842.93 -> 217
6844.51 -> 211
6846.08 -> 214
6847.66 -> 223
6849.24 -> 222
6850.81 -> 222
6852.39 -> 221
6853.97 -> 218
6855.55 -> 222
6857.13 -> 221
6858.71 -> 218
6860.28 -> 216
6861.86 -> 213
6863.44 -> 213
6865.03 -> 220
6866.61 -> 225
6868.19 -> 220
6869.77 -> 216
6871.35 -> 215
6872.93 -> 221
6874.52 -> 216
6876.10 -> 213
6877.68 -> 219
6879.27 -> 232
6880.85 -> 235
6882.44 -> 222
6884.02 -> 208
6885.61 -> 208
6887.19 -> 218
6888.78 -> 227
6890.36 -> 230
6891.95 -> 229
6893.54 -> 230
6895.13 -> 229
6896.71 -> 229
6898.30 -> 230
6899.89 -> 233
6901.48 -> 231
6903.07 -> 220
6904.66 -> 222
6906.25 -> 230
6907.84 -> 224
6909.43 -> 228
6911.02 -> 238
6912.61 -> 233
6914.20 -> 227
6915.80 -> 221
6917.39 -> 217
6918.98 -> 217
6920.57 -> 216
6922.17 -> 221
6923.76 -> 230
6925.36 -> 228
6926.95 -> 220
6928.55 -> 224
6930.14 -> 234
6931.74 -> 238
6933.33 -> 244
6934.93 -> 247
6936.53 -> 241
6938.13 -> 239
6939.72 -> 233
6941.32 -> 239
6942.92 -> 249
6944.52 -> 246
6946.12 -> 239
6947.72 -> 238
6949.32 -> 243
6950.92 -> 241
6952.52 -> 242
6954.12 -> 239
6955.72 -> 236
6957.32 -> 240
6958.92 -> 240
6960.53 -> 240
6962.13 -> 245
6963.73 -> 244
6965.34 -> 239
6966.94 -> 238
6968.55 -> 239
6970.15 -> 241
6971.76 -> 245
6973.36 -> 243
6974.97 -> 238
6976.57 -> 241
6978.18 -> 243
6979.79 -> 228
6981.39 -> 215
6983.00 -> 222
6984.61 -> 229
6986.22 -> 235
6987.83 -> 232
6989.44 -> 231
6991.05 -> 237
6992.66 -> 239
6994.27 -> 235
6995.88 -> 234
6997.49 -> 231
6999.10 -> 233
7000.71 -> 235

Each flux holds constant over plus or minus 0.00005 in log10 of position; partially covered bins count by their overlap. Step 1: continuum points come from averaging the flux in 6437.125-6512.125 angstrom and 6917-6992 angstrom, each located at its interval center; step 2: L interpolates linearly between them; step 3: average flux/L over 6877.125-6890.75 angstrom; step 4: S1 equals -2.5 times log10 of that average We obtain 0.068 mag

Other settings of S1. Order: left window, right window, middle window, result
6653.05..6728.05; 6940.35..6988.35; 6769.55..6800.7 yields 0.04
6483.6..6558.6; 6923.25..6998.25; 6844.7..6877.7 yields 0.10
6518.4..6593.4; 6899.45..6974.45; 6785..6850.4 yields 0.06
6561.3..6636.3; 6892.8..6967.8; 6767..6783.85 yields 0.04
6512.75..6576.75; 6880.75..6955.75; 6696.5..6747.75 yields 0.01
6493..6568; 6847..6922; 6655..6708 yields -0.04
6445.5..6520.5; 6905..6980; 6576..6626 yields -0.04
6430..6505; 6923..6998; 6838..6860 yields 0.09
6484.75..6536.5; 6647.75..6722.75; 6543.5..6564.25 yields -0.02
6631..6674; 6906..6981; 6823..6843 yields 0.05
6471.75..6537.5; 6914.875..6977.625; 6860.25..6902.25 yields 0.07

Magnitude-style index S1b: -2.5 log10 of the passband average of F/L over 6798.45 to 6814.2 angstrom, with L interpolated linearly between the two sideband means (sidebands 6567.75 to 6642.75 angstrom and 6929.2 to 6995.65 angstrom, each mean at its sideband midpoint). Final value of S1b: 0.08 mag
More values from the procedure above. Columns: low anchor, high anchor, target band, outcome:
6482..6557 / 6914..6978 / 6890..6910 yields 0.04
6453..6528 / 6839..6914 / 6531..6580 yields -0.04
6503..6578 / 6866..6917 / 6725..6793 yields 0.00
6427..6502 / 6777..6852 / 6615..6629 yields -0.08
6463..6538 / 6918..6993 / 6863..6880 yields 0.09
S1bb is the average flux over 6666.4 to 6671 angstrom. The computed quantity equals 248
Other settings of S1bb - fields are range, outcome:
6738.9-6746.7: 237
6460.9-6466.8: 227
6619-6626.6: 256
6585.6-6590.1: 256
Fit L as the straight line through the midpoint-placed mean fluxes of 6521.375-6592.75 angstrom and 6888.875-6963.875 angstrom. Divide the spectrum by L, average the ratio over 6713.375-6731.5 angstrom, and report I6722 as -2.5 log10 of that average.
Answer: 0.05 mag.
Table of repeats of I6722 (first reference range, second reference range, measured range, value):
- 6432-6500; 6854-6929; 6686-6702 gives -0.066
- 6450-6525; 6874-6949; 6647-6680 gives -0.043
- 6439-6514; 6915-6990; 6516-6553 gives -0.062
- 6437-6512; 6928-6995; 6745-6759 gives 0.023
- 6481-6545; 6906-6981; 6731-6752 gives 0.013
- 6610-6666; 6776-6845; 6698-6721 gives 0.005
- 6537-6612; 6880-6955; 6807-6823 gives 0.027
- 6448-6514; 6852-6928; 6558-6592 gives -0.048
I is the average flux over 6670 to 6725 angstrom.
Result 241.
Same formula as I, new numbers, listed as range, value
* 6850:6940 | 225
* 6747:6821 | 231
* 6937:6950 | 241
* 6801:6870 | 224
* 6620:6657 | 247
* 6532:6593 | 249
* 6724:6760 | 237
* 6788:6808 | 230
